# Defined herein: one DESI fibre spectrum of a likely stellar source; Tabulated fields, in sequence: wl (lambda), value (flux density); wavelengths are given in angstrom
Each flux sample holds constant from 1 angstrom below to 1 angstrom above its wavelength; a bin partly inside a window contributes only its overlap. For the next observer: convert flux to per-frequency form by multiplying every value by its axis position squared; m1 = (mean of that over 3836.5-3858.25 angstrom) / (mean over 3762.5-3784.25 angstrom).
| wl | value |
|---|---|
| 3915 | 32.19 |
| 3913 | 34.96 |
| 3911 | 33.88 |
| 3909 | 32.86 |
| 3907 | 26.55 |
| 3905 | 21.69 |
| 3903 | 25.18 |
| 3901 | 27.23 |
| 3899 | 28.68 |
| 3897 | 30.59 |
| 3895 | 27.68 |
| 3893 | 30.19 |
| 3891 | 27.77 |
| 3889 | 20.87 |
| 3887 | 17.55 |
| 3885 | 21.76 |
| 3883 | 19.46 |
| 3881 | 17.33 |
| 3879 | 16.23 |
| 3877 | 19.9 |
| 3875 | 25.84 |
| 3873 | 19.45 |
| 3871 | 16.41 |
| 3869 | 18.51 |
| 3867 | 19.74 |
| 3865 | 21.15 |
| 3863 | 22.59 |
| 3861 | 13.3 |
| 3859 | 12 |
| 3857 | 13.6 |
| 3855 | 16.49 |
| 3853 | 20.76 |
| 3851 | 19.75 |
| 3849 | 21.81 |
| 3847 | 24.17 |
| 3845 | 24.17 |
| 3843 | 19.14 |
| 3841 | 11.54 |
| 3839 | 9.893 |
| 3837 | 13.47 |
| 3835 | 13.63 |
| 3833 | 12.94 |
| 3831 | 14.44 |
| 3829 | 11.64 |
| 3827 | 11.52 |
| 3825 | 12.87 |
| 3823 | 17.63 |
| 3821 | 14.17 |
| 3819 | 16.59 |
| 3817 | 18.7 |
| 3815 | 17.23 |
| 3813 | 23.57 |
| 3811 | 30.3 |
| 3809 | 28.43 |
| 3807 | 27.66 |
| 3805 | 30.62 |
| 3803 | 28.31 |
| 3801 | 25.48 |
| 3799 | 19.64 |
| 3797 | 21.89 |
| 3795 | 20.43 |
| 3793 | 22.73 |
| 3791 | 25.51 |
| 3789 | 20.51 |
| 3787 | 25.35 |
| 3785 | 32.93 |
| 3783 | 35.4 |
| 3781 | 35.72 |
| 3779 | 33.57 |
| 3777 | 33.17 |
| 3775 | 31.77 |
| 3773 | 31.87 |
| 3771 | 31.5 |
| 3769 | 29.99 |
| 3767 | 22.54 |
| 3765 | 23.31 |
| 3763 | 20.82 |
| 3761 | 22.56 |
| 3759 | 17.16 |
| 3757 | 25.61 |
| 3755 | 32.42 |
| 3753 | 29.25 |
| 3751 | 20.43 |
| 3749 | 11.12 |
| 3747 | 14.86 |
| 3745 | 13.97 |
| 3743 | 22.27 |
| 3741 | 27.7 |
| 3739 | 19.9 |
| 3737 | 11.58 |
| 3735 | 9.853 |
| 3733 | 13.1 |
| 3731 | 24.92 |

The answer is 0.61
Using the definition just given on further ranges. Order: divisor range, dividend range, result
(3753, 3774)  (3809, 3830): 0.71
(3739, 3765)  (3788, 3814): 1.19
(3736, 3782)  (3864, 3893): 0.89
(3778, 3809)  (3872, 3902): 0.91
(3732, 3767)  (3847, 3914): 1.22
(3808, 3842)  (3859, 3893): 1.25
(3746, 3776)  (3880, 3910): 1.10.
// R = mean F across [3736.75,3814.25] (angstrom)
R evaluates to 25.3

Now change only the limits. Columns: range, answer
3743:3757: 20.9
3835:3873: 17.6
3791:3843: 19.1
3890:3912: 28.4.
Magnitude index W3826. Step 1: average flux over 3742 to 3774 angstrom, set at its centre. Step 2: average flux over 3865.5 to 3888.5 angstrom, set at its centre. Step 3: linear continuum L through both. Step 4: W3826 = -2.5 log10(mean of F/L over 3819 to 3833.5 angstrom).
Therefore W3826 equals 0.45 mag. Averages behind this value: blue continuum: 23.1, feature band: 13.8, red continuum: 19.4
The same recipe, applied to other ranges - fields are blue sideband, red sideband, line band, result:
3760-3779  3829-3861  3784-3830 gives 0.02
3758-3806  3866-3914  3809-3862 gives 0.44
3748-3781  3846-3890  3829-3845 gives 0.44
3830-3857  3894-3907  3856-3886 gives 0.18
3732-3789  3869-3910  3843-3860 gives 0.24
